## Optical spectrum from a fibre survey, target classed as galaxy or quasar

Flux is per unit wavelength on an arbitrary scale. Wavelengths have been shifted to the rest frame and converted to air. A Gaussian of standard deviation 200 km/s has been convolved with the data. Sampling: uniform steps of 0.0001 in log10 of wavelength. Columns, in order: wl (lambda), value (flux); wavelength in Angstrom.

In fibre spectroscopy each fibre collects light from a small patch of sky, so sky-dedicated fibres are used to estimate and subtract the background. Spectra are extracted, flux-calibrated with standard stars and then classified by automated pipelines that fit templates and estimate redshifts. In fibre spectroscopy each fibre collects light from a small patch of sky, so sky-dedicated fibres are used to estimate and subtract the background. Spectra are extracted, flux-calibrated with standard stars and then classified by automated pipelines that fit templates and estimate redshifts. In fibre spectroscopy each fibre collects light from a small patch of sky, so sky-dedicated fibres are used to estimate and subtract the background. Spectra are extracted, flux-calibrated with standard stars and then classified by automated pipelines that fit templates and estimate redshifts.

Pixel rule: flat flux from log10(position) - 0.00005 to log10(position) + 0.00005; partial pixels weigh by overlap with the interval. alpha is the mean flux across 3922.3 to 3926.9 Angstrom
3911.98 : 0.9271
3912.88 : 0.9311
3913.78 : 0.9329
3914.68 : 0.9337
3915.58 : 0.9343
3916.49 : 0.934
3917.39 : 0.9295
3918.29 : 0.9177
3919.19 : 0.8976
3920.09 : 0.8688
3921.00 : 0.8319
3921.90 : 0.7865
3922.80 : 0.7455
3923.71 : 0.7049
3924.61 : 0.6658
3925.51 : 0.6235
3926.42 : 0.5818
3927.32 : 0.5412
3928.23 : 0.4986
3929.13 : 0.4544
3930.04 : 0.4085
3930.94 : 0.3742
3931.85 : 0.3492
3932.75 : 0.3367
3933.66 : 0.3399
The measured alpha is 0.665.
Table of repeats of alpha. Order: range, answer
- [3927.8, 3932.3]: 0.417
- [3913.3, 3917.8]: 0.932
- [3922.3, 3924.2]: 0.726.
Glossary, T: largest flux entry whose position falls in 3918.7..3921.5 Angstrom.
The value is 0.8976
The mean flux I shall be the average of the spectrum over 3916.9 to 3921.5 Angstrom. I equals 0.889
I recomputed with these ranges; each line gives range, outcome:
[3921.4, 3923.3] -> 0.766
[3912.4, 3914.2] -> 0.933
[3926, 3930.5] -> 0.496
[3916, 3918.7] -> 0.926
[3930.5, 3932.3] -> 0.361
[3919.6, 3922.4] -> 0.829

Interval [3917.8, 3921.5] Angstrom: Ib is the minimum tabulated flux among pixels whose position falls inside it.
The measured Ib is 0.8319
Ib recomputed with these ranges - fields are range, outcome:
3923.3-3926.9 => 0.5818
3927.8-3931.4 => 0.3742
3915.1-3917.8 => 0.9295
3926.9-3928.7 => 0.4986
